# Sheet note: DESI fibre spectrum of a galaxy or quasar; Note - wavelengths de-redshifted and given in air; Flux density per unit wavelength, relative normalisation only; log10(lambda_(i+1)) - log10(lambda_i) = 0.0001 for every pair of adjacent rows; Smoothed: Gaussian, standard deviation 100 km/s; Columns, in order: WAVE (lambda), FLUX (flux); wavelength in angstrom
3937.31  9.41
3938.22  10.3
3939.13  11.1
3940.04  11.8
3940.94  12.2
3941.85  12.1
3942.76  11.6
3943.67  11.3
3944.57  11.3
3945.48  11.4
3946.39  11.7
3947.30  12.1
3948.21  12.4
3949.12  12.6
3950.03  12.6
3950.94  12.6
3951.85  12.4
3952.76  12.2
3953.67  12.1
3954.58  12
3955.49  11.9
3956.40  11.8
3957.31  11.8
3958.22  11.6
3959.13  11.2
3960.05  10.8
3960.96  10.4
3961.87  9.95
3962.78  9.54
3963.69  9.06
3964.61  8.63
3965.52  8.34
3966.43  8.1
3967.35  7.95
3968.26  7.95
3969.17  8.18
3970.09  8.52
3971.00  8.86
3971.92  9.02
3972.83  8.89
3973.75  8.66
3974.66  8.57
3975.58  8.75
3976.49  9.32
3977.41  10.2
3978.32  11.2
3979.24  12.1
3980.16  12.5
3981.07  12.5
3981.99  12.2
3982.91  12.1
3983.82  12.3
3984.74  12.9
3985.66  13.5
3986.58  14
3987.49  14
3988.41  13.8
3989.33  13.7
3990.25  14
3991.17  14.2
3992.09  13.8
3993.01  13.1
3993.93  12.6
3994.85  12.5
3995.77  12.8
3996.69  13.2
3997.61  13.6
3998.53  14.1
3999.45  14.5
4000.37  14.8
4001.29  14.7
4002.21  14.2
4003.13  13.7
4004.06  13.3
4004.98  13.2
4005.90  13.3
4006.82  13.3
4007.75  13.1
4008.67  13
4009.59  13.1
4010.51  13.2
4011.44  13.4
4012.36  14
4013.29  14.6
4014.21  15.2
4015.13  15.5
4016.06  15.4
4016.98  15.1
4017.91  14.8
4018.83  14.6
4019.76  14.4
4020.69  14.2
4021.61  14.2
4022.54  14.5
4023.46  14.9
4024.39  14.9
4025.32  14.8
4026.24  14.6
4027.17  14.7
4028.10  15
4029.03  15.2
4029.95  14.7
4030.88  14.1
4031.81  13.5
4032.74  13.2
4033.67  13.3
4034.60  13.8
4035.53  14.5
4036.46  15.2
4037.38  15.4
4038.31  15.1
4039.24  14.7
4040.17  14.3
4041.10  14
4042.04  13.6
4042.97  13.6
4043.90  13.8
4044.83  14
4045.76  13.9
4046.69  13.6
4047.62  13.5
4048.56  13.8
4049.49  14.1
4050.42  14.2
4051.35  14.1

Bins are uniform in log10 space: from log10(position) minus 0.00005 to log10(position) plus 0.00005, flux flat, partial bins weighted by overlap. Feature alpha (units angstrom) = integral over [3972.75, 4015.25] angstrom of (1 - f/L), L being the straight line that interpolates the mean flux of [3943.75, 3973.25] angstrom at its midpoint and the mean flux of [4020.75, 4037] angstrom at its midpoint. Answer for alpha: -1.19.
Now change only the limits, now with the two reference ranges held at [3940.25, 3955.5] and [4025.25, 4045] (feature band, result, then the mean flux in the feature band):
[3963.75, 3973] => 3.0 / 8.45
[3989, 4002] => -0.4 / 13.7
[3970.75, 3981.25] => 2.3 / 10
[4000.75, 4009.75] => 0.0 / 13.5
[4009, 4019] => -0.5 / 14.4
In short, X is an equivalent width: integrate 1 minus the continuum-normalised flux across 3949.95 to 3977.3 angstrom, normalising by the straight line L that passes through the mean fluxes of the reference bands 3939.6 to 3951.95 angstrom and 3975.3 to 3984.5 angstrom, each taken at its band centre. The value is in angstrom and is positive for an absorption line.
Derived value 3.9 angstrom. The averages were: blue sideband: 12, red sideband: 11.4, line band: 10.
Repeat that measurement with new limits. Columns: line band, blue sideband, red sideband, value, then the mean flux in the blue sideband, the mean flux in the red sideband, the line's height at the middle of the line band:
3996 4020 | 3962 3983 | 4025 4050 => -3.8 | 9.58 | 14.2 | 12.1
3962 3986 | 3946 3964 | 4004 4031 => 4.7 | 11.6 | 14.3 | 12.4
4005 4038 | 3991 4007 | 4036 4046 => -0.7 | 13.6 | 14.3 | 14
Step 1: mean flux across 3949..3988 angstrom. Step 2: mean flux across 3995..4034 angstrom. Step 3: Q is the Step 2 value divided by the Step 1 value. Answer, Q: 1.3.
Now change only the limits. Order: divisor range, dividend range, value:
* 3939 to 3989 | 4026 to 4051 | 1.29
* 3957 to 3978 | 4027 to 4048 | 1.52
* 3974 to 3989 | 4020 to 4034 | 1.21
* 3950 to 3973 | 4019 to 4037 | 1.41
